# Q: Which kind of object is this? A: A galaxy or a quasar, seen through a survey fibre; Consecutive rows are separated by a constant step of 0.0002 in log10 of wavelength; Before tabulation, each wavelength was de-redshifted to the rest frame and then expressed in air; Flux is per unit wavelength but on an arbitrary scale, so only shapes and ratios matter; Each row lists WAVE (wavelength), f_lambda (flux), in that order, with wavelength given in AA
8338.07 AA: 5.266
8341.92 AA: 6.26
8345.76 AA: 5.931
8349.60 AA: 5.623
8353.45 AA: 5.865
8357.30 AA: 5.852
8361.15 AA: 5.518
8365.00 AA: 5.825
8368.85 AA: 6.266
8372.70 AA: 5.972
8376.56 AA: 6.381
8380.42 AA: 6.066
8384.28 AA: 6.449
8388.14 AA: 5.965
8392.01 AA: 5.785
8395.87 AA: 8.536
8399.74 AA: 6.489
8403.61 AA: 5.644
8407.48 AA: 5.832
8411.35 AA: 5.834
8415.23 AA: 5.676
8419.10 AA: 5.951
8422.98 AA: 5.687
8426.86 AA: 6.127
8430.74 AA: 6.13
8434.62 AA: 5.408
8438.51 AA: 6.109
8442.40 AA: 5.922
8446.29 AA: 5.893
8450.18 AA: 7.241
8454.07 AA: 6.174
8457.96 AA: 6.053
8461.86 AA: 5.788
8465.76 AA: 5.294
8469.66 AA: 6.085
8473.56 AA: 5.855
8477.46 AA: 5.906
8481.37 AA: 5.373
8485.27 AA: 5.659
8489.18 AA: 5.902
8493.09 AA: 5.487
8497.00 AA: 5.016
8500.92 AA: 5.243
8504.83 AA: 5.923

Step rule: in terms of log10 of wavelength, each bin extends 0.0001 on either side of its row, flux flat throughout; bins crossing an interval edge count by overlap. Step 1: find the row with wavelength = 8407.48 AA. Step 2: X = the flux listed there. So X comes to 5.832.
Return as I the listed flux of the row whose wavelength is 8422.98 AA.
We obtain 5.687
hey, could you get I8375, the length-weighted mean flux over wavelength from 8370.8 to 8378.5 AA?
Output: 6.17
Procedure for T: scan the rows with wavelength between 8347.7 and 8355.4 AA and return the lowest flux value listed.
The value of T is 5.623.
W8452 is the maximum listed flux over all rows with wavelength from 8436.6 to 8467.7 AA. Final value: 7.241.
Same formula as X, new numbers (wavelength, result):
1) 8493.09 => 5.487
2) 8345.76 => 5.931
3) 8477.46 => 5.906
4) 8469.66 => 6.085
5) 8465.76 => 5.294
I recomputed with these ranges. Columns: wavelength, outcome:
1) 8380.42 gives 6.066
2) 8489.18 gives 5.902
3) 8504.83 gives 5.923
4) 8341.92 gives 6.26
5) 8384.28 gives 6.449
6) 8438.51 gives 6.109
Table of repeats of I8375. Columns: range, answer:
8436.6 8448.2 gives 5.97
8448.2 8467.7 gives 6.11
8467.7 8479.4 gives 5.95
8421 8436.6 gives 5.84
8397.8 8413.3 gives 5.95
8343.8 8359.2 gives 5.82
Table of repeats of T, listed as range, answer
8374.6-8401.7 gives 5.785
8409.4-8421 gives 5.676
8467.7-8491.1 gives 5.373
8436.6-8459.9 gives 5.893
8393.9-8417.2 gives 5.644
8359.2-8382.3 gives 5.518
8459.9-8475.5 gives 5.294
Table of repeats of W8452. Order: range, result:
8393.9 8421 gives 8.536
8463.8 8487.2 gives 6.085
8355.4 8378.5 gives 6.381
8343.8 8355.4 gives 5.931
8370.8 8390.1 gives 6.449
